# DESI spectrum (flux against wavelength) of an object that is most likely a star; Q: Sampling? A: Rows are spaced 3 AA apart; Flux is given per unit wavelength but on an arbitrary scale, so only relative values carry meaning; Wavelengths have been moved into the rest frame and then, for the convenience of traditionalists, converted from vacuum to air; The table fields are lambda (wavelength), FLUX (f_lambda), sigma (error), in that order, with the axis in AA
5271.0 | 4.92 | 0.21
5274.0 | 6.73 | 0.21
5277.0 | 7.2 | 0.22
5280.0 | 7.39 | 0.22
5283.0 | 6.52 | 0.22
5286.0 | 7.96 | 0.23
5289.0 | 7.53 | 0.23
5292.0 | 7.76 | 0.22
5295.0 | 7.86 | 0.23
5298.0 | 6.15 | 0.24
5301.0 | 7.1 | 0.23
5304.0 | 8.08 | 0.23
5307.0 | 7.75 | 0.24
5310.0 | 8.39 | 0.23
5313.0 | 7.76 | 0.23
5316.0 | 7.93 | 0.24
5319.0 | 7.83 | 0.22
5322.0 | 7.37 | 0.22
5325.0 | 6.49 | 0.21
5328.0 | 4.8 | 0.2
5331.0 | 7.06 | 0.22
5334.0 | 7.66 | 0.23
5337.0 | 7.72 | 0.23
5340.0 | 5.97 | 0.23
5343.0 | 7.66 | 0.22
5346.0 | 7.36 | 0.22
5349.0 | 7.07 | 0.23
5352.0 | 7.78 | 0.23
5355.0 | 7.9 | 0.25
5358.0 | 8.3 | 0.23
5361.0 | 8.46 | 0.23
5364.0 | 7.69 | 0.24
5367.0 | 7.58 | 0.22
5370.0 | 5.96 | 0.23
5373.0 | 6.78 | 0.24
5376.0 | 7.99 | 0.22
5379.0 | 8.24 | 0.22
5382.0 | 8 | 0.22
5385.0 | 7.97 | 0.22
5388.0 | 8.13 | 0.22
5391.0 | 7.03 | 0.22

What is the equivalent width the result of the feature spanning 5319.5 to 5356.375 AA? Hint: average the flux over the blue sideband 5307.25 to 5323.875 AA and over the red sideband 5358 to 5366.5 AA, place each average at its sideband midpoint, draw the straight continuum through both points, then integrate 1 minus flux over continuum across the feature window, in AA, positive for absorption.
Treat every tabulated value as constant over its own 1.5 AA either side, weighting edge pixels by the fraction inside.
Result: 3.93 AA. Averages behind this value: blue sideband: 7.82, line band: 7.09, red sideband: 8.06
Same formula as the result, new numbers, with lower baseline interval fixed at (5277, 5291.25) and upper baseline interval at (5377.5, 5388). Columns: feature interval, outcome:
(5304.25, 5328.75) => 0.6 AA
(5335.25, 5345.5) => 0.8 AA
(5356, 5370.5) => 0.4 AA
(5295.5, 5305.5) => 0.4 AA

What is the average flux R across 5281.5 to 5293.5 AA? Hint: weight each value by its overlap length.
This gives 7.44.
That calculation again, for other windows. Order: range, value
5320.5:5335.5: 6.68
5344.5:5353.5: 7.4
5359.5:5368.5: 7.91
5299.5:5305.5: 7.59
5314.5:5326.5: 7.4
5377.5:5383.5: 8.12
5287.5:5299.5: 7.33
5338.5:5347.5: 7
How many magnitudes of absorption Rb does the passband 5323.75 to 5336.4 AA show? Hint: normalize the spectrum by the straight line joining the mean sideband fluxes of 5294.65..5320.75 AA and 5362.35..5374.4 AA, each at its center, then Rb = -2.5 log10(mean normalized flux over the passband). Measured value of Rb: 0.127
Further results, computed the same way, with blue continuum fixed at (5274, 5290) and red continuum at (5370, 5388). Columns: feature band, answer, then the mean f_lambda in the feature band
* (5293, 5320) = -0.041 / 7.65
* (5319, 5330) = 0.150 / 6.48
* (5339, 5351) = 0.065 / 7.09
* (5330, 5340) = 0.031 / 7.27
